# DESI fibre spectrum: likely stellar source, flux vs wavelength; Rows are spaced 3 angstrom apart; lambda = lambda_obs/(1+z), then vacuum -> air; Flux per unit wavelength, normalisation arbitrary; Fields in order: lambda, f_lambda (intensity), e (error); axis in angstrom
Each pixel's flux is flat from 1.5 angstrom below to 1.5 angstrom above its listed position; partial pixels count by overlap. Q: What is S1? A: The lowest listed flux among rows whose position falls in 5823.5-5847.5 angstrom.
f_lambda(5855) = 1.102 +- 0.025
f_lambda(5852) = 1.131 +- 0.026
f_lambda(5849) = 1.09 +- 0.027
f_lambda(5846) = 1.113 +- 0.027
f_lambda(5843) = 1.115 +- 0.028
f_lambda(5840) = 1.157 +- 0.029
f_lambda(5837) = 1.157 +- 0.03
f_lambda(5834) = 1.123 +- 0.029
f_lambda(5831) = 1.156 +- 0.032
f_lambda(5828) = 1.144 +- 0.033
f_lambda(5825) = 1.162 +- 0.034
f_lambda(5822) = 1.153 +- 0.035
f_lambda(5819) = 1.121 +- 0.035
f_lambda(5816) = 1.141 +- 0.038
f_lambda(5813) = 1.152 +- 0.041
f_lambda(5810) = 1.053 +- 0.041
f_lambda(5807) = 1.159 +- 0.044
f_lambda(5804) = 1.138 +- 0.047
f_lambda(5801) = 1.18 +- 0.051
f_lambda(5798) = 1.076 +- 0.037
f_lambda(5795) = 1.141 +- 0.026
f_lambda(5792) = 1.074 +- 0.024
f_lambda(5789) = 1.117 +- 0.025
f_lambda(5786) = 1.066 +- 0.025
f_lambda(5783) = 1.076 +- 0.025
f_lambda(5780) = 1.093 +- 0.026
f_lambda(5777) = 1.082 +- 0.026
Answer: 1.113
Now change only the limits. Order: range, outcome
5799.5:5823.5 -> 1.053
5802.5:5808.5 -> 1.138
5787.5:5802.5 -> 1.074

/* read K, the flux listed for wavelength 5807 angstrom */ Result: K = 1.159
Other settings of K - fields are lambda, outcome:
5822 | 1.153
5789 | 1.117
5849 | 1.09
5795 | 1.141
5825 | 1.162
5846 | 1.113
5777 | 1.082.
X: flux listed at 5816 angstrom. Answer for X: 1.141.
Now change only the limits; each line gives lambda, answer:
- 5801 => 1.18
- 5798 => 1.076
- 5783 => 1.076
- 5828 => 1.144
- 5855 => 1.102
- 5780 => 1.093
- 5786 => 1.066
